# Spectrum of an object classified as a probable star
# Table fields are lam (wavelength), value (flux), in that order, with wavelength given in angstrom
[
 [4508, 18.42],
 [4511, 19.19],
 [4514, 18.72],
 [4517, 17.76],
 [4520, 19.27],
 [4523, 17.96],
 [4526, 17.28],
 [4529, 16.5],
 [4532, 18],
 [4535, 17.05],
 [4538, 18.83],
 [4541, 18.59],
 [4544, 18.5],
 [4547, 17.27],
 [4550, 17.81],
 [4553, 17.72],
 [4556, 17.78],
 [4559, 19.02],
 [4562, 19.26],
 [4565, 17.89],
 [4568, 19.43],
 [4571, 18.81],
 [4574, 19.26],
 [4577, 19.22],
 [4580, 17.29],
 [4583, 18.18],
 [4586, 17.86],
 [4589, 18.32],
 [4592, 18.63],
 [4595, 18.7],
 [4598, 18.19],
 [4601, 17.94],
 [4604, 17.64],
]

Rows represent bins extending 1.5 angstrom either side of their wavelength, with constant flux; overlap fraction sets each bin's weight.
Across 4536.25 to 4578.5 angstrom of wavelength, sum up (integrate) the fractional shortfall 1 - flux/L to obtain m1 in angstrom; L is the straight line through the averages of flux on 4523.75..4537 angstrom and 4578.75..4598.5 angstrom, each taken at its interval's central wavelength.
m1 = -1.9 angstrom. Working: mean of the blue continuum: 17.3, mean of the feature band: 18.5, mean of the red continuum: 18.2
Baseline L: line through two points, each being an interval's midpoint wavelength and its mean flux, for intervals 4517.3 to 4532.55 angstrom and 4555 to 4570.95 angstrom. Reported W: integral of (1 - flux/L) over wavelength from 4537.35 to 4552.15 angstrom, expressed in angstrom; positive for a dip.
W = 0.1 angstrom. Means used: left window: 17.8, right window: 18.7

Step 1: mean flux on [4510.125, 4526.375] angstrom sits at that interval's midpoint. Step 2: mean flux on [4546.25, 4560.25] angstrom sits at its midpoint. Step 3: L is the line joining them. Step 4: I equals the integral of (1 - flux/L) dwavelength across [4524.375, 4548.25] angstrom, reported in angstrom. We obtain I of 0.5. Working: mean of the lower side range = 18.4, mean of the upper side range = 17.9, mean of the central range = 17.8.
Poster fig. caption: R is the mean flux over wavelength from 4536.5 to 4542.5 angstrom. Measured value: 18.7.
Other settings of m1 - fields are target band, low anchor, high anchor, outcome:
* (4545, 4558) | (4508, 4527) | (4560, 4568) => 0.7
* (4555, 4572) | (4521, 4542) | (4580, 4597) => -0.7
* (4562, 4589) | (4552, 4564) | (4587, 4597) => -0.1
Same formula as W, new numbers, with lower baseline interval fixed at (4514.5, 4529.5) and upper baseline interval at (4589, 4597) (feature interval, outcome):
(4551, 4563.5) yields -0.1 angstrom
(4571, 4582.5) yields -0.1 angstrom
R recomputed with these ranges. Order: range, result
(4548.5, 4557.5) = 17.8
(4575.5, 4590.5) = 18.2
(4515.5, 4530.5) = 17.8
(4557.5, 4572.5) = 18.9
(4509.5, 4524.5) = 18.6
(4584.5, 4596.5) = 18.4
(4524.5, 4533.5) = 17.3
